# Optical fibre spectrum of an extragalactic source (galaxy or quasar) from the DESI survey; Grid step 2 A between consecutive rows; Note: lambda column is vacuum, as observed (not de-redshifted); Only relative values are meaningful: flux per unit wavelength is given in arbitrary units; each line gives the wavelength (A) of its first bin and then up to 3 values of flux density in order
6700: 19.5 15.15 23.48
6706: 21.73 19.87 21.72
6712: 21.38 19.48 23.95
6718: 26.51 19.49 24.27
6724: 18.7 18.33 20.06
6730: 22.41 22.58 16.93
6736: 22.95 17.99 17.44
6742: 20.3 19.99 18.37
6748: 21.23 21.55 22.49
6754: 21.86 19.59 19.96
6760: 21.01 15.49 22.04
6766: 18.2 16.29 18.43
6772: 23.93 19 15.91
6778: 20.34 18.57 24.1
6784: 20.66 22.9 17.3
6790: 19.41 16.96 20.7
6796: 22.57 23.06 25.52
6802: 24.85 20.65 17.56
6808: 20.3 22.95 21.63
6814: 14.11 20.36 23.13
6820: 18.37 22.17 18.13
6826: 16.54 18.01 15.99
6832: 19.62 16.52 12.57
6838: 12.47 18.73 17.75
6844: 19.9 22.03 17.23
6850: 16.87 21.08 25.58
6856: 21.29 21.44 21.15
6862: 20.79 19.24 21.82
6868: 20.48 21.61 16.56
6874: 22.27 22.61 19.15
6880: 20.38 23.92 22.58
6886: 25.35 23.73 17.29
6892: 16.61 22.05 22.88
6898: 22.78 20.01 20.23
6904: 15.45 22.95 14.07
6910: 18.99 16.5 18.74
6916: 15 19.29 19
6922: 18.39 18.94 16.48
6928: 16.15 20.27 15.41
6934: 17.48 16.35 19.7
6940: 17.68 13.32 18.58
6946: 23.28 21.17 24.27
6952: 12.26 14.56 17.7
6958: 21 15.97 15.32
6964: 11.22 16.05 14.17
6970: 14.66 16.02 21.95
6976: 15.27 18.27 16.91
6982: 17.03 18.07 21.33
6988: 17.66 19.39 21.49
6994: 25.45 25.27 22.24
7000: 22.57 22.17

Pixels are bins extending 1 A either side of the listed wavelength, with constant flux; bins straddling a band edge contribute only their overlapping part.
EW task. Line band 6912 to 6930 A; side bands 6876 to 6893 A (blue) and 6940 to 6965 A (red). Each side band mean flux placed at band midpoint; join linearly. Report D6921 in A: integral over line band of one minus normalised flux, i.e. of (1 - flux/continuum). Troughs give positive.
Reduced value 1.3 A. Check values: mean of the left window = 21.2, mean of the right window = 17.4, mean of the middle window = 17.8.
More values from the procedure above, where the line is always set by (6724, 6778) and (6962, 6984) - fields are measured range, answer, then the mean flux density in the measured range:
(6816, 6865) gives -2.0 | 19.1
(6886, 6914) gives -3.7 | 19.7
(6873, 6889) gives -4.4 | 22.5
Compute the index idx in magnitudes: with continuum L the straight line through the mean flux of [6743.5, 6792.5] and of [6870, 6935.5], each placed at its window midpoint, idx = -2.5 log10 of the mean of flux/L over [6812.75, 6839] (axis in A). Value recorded 0.12 mag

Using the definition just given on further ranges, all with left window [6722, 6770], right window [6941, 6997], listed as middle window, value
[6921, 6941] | 0.045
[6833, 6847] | 0.120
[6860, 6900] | -0.126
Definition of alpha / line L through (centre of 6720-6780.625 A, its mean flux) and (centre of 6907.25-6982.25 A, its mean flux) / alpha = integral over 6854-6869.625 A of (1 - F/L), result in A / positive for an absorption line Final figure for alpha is -2.4 A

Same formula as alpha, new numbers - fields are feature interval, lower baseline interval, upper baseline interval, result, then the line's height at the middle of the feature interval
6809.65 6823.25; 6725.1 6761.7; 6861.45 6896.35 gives 0.3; 20.7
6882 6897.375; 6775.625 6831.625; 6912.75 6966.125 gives -2.6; 18.5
